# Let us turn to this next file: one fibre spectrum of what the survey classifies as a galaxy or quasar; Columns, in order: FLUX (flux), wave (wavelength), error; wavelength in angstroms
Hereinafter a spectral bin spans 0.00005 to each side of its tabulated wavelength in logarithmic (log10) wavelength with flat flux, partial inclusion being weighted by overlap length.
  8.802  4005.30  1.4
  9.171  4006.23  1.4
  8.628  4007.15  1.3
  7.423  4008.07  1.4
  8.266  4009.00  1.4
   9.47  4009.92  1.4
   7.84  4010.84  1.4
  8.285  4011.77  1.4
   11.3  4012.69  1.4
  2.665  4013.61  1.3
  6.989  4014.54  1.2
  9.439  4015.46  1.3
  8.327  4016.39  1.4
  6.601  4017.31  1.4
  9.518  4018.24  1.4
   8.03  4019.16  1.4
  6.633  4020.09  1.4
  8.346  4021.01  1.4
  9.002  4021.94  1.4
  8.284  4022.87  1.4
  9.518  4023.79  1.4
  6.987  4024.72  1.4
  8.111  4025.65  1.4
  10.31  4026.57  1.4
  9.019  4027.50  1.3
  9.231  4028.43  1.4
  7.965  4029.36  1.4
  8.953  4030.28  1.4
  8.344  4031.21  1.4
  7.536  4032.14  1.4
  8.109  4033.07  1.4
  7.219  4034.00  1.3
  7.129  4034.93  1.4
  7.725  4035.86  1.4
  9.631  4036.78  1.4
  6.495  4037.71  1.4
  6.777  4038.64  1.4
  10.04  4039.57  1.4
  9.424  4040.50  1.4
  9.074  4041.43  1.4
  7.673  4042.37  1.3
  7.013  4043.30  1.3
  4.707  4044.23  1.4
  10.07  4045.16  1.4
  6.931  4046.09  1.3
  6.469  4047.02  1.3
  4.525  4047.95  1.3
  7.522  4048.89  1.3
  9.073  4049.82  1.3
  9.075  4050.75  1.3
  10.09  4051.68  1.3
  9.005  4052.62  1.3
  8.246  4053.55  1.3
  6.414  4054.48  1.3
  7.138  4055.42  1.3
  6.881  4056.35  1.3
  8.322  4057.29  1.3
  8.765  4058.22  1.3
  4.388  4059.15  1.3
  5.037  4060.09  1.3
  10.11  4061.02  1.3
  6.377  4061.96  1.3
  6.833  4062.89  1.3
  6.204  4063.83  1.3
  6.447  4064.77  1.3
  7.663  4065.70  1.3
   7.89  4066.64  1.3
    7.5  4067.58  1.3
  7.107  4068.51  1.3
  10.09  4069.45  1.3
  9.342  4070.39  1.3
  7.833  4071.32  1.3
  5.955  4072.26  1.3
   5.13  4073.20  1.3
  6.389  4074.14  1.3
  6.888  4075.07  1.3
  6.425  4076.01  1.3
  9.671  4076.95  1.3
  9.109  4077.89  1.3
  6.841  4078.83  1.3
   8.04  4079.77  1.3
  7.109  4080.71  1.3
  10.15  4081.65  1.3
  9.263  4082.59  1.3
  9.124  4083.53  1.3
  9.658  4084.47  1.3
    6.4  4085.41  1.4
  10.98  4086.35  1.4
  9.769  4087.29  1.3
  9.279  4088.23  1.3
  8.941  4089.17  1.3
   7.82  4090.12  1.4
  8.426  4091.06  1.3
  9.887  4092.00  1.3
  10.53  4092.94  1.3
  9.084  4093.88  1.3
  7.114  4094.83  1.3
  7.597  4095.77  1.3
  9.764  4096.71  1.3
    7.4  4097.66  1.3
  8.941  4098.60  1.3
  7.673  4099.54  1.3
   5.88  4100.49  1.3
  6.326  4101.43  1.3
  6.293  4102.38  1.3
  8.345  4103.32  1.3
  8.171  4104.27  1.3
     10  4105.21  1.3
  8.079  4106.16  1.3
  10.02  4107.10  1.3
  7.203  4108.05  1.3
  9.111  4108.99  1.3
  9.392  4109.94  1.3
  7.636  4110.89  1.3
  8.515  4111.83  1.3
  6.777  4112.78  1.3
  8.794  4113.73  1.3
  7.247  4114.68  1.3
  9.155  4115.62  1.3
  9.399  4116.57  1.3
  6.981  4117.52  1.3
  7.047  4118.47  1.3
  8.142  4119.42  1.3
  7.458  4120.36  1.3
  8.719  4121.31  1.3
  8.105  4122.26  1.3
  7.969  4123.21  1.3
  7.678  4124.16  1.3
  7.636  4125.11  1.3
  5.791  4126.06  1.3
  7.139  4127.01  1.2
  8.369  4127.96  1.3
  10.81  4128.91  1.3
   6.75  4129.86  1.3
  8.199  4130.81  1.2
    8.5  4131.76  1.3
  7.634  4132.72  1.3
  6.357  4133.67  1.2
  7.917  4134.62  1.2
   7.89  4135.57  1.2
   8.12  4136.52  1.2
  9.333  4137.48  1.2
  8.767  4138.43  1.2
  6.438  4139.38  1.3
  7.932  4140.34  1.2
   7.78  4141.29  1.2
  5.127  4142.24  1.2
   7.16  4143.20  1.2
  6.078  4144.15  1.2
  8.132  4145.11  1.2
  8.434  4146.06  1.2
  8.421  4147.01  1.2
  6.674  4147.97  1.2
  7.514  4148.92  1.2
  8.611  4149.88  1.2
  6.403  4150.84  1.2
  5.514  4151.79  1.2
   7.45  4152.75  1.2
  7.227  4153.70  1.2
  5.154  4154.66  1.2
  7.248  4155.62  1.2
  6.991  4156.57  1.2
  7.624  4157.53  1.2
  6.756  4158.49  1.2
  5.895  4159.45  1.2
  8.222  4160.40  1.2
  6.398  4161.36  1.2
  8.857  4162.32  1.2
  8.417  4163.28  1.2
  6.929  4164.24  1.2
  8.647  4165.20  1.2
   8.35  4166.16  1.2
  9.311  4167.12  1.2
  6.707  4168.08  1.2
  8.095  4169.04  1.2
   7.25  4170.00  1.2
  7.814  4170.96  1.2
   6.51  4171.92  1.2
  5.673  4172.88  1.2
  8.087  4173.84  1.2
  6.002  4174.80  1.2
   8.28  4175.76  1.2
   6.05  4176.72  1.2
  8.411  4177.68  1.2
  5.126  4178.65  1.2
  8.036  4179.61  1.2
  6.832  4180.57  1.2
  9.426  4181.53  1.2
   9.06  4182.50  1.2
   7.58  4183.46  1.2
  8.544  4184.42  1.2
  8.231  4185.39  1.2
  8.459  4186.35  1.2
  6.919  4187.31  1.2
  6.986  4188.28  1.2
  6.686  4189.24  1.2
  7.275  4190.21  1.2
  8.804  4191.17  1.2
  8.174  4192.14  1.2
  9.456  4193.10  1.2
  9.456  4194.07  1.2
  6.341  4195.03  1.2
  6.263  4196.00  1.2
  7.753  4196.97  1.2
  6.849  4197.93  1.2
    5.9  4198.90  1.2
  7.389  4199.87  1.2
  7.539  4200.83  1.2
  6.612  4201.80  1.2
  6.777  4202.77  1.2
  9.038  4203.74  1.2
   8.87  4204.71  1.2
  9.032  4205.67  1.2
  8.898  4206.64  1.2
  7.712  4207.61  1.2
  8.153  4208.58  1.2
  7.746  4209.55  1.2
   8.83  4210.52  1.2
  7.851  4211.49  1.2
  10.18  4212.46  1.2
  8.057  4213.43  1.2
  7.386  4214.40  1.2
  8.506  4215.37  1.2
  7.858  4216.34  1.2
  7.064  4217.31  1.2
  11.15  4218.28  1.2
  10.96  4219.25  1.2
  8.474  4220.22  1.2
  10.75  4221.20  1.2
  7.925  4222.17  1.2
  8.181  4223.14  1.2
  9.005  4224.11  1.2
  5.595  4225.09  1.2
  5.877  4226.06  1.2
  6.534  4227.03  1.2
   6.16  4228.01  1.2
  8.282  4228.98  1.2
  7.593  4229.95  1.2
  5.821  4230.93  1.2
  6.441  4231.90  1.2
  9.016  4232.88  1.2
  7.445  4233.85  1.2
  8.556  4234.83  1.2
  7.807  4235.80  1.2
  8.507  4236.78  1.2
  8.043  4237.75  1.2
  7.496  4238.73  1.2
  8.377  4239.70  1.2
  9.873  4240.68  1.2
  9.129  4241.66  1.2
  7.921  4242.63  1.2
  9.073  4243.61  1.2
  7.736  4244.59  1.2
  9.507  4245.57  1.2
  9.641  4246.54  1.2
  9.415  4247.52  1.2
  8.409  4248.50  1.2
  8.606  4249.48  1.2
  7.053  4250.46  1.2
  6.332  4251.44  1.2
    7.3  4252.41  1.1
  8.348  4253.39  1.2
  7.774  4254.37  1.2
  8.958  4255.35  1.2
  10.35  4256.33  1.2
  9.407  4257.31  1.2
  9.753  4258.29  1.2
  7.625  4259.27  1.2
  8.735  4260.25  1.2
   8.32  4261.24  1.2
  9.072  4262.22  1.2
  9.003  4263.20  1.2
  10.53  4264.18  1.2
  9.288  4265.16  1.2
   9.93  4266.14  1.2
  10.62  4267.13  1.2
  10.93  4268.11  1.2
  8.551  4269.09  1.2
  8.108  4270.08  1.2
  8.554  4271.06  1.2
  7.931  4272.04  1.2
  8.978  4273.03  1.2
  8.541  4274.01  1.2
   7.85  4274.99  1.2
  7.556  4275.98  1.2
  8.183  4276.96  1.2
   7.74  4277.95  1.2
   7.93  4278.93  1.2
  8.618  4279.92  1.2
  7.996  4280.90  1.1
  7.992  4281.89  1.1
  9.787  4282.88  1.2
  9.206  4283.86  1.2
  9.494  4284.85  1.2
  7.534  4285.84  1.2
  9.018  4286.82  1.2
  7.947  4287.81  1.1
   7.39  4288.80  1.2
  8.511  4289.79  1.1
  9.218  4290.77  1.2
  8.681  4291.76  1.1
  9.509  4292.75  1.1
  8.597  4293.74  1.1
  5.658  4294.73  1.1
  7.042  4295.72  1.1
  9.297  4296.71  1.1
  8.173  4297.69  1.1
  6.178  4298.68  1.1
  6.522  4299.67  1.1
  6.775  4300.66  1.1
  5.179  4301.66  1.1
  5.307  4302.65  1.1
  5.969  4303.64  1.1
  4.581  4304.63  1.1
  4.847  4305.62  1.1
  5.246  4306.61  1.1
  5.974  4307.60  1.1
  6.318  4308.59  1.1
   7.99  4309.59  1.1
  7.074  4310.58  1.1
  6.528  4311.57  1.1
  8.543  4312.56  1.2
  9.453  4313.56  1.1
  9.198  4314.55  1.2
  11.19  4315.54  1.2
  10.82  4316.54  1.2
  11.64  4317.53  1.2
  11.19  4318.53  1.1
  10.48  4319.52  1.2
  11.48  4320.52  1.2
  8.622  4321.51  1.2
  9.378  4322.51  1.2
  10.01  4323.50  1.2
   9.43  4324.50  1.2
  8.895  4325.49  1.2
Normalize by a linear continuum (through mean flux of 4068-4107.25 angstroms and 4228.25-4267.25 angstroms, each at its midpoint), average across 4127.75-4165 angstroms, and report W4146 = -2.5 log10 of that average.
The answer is 0.12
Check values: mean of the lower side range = 8.24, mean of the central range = 7.49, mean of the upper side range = 8.49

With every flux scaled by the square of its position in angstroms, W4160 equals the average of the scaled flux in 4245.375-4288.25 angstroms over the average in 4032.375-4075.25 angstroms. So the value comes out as 1.3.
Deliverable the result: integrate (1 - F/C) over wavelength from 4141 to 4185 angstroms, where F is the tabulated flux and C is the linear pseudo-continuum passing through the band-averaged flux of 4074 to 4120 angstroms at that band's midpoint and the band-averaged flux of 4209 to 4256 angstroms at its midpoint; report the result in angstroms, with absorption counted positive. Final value 4.7 angstroms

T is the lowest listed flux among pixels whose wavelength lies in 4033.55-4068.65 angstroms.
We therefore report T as 4.388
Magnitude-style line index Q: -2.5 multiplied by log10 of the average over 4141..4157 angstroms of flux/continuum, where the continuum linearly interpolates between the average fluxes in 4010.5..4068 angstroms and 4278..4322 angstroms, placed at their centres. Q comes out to 0.13 mag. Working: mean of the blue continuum 7.82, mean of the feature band 7.05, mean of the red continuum 8.06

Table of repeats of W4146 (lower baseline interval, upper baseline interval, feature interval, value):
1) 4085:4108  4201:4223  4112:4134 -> 0.08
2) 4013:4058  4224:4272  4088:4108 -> -0.03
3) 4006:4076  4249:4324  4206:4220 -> -0.05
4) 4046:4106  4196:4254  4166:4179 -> 0.11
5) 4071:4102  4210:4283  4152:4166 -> 0.14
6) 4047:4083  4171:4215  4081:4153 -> -0.06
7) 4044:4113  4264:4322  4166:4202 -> 0.08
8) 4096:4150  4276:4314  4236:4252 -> -0.11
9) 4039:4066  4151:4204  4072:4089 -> -0.09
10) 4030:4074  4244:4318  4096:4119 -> -0.04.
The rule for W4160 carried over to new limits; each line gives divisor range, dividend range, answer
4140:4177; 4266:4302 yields 1.20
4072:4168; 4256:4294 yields 1.20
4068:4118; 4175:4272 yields 1.06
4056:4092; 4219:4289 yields 1.16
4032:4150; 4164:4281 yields 1.10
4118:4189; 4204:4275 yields 1.17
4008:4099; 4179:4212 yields 1.05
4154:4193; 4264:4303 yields 1.16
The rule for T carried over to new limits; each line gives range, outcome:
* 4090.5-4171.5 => 5.127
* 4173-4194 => 5.126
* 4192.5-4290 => 5.595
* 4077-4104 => 5.88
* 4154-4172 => 5.154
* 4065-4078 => 5.13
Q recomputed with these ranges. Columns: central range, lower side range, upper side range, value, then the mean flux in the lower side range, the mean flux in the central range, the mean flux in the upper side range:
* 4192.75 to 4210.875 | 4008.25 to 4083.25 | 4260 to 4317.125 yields 0.029 mag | 7.85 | 7.8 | 8.1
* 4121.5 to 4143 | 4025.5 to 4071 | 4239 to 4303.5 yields 0.042 mag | 7.84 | 7.74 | 8.39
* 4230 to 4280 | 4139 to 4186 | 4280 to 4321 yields -0.092 mag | 7.38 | 8.51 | 8.04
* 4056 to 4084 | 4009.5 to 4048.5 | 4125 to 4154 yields 0.037 mag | 7.99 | 7.57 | 7.55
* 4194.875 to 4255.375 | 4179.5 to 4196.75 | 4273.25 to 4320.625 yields -0.011 mag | 7.91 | 8.03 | 8.02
